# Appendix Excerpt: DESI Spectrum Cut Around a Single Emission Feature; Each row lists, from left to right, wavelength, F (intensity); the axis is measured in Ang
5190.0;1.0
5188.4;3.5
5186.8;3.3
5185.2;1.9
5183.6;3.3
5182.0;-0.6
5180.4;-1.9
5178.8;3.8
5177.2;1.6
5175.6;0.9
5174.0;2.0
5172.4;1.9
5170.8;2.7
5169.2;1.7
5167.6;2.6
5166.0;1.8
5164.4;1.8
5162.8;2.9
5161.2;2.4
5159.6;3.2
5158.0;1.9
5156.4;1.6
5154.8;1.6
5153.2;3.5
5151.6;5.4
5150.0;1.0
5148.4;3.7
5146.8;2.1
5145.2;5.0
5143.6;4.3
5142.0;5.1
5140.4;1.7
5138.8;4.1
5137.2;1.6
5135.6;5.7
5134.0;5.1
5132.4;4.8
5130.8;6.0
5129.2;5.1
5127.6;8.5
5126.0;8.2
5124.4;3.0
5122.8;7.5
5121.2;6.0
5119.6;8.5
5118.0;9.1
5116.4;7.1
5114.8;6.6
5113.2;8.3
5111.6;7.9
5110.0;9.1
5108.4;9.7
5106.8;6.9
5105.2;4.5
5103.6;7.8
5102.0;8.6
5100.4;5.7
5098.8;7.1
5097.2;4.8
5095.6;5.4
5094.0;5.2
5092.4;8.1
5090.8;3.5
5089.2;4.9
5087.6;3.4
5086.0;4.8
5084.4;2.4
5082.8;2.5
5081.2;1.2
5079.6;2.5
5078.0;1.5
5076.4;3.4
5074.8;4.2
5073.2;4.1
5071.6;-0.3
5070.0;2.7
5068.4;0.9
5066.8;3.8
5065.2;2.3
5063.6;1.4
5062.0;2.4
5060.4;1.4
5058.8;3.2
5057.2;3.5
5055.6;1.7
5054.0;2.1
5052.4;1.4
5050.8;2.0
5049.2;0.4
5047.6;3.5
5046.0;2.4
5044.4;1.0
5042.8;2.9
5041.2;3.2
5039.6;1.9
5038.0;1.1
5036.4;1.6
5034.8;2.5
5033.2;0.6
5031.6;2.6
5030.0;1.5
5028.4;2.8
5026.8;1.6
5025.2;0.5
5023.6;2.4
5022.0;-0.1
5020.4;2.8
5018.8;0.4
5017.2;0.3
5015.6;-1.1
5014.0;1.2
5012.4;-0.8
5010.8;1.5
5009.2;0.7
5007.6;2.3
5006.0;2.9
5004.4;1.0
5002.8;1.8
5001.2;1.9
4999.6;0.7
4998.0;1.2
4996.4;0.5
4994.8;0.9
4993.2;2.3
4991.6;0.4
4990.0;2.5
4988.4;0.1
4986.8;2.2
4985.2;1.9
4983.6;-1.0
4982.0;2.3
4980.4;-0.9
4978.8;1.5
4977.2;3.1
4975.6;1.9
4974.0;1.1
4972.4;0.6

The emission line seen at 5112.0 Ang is C IV 1549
